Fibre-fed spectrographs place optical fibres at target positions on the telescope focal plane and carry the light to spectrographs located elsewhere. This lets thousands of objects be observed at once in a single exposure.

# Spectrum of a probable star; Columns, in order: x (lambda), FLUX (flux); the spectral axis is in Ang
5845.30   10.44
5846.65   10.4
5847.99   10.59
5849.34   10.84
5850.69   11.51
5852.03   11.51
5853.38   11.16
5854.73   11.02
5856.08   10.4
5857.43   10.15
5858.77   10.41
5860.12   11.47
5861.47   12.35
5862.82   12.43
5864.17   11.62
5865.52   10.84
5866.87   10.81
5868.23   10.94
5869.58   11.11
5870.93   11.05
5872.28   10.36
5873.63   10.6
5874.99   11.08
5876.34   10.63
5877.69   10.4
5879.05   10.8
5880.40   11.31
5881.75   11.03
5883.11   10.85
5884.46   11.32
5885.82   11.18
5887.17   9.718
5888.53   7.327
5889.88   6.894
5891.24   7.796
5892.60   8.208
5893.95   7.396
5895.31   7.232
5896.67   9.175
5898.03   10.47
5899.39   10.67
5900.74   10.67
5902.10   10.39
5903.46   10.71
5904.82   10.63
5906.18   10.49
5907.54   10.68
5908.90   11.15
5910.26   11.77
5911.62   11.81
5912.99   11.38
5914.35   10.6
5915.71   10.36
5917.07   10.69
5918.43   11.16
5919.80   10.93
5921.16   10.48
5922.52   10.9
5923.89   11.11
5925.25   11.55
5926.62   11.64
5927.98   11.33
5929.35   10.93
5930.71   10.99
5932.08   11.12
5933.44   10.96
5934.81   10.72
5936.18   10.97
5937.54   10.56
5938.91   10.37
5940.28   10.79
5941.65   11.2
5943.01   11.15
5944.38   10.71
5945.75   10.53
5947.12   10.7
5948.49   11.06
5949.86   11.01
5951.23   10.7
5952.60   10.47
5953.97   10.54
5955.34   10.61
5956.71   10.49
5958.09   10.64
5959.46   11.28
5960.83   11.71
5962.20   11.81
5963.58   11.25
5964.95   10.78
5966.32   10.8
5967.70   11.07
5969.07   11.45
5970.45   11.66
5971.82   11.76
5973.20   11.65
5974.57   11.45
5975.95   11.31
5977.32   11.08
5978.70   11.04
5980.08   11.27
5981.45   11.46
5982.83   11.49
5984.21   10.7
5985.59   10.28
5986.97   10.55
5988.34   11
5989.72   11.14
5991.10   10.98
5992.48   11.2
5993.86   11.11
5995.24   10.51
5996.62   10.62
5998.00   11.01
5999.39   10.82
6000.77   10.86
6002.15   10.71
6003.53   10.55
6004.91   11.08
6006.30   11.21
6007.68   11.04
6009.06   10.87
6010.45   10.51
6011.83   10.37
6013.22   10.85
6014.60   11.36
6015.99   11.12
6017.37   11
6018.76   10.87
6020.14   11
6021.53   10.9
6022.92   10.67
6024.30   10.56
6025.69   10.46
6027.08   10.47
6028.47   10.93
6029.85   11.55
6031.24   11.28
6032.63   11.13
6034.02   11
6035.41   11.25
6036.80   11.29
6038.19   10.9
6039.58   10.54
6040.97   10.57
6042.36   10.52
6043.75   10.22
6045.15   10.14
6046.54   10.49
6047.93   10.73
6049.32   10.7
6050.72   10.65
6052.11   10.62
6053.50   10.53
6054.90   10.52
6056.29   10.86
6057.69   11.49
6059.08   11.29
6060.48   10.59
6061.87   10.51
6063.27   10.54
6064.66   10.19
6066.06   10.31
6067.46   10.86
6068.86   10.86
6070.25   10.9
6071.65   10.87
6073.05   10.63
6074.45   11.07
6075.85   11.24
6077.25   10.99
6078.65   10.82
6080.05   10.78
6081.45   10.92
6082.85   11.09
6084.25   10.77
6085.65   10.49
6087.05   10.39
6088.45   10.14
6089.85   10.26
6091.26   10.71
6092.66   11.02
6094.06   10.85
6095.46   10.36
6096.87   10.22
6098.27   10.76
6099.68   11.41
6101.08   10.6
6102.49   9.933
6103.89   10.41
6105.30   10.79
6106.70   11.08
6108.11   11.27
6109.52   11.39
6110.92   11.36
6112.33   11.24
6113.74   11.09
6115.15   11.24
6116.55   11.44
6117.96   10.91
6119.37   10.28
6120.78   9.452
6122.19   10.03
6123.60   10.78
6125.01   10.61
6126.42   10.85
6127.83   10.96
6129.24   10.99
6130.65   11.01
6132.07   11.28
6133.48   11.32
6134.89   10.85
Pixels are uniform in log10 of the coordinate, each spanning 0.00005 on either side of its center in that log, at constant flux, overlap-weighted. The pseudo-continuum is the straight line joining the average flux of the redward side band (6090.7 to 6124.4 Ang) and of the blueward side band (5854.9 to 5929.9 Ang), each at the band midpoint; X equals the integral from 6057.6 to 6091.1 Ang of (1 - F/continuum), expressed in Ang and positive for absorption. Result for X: 0.0 Ang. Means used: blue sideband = 10.5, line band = 10.7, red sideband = 10.8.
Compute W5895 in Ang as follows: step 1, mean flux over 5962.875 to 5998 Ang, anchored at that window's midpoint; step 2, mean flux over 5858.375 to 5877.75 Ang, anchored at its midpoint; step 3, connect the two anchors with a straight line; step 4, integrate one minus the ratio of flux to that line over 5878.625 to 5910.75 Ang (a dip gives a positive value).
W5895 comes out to 3.5 Ang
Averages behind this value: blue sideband 11.1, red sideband 11.1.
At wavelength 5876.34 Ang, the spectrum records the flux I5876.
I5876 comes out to 10.63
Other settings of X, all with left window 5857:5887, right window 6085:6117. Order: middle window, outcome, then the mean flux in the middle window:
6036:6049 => 0.3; 10.6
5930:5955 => 0.3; 10.8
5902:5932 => -0.1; 11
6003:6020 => 0.0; 10.9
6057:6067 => 0.1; 10.7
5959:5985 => -0.9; 11.3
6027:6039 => -0.3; 11.1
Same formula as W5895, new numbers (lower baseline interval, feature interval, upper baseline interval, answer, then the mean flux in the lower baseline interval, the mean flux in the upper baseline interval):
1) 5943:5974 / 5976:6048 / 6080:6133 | 0.4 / 11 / 10.8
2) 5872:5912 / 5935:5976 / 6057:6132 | -2.8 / 10.1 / 10.8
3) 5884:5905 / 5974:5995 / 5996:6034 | -1.1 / 9.31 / 10.9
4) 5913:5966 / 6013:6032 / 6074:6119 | -0.1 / 10.9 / 10.8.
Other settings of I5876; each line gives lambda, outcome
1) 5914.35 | 10.6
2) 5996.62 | 10.62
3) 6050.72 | 10.65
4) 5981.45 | 11.46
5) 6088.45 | 10.14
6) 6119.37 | 10.28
